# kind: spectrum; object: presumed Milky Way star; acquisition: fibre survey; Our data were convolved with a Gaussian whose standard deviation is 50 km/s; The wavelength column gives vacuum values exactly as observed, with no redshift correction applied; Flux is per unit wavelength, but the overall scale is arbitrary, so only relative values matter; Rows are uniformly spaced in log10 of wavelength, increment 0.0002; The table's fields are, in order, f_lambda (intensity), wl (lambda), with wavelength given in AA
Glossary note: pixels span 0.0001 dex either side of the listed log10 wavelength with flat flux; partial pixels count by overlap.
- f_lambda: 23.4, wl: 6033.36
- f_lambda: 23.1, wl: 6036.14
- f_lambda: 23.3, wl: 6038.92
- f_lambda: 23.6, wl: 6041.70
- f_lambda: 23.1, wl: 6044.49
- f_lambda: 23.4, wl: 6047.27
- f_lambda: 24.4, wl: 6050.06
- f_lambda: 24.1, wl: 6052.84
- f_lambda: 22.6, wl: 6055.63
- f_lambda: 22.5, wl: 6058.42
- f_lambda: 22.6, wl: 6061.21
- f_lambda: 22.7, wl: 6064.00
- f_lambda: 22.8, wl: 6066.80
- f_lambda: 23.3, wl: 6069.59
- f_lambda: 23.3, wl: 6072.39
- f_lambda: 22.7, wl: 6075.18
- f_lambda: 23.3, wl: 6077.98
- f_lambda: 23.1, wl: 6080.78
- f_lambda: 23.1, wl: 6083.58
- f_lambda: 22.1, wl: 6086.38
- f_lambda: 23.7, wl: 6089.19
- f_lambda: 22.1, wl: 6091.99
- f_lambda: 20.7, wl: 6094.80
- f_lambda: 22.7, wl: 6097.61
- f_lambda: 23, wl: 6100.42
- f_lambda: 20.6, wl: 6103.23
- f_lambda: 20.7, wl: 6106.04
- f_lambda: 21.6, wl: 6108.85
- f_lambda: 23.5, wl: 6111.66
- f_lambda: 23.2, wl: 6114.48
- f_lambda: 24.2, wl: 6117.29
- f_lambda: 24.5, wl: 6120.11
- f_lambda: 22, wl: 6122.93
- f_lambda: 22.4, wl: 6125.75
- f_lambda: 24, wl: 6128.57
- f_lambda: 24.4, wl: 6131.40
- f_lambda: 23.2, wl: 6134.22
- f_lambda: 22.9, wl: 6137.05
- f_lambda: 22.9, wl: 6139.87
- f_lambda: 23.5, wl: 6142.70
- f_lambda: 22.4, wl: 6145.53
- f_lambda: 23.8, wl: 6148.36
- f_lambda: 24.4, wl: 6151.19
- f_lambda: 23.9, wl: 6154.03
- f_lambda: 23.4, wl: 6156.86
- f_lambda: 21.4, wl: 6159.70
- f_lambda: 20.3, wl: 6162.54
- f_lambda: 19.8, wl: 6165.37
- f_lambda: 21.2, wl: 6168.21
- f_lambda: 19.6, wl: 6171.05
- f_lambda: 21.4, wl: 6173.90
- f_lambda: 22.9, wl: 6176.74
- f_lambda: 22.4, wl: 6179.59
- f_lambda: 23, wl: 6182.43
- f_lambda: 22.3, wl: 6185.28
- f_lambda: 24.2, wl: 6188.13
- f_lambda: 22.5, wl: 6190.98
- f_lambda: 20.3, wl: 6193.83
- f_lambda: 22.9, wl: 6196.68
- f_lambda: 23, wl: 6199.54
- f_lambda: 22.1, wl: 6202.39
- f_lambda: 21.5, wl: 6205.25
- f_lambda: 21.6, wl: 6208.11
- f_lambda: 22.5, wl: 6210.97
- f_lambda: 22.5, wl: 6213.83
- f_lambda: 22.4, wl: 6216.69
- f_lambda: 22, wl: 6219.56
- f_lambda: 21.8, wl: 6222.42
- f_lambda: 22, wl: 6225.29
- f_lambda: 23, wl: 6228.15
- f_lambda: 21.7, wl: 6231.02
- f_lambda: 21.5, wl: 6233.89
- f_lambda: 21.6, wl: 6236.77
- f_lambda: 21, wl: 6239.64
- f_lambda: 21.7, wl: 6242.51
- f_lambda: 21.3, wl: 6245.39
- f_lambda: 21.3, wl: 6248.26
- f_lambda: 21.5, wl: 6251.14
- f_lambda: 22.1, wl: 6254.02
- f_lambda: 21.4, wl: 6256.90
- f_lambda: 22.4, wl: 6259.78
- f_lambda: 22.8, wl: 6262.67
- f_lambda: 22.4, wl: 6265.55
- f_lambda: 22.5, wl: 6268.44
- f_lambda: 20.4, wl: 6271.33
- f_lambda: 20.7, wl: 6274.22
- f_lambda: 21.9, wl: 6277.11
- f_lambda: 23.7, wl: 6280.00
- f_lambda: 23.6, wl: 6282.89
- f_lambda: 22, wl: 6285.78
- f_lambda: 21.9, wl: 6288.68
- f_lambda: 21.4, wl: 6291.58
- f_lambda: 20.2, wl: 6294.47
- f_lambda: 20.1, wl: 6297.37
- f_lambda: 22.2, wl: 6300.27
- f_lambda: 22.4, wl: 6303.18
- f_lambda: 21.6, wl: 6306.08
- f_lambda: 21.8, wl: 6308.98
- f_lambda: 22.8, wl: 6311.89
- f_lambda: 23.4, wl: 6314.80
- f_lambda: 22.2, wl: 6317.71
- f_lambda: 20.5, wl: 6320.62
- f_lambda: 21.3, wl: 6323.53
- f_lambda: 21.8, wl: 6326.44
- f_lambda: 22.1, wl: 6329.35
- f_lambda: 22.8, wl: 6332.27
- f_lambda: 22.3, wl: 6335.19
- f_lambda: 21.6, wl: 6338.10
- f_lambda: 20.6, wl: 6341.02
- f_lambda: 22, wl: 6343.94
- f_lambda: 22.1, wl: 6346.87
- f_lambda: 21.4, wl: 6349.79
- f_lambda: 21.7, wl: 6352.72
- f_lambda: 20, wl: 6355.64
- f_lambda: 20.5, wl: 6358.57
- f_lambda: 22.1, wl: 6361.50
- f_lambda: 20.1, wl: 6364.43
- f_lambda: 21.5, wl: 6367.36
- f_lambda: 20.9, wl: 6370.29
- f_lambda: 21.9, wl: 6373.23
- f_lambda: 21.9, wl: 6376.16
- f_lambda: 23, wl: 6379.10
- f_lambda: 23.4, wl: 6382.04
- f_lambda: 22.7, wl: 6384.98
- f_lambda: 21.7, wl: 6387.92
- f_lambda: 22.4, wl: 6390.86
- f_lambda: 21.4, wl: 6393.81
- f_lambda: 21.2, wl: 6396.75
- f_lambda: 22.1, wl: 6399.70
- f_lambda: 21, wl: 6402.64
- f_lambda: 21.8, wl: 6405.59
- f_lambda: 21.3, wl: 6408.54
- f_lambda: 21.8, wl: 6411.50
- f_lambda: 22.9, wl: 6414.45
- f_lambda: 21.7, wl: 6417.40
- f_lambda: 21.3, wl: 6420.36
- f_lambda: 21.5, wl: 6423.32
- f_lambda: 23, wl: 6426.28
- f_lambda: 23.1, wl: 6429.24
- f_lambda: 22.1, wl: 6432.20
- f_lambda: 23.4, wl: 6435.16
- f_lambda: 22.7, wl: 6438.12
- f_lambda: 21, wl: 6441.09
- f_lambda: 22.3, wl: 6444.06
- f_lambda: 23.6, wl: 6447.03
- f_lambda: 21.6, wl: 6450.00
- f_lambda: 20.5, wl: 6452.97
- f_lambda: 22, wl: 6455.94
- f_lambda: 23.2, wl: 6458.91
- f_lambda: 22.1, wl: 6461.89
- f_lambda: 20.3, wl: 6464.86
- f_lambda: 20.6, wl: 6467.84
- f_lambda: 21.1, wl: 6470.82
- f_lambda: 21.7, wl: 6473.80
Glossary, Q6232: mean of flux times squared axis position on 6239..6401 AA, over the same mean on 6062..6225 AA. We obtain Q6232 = 1.0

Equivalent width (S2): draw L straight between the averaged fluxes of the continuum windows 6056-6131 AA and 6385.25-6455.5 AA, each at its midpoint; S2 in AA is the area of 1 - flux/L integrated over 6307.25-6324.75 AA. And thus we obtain 0.17 AA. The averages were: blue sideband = 22.7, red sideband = 22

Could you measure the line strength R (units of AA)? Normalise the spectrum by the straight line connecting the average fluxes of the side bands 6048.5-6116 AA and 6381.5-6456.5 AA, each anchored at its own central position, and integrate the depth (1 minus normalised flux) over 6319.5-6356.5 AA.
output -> 1.0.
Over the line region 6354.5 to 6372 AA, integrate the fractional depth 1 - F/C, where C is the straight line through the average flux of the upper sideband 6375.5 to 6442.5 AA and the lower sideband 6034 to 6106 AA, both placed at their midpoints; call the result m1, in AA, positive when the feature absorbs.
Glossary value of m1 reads 1.0 AA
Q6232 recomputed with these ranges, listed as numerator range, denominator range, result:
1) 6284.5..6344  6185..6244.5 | 1.02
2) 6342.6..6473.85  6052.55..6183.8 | 1.06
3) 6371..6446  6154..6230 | 1.07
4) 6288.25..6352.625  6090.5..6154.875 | 1.01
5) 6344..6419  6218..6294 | 1.03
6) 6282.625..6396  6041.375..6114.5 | 1.04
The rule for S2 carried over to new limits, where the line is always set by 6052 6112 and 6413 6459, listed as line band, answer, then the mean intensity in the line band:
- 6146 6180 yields 0.66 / 22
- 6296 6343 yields 1.00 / 21.8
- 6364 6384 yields 0.31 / 21.9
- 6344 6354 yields 0.24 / 21.8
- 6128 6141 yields -0.55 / 23.5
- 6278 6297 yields 0.29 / 22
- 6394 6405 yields 0.39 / 21.5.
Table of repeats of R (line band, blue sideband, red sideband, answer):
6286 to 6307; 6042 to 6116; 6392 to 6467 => 0.77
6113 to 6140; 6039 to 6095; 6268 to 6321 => -0.80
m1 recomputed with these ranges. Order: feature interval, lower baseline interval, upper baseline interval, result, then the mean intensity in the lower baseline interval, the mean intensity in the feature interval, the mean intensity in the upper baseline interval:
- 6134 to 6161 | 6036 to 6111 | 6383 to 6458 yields -0.71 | 22.7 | 23.2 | 22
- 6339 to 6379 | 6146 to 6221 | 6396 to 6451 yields 1.40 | 22.2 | 21.3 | 22.1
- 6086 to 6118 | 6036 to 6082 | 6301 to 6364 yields 0.89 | 23.2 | 22.3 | 21.7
